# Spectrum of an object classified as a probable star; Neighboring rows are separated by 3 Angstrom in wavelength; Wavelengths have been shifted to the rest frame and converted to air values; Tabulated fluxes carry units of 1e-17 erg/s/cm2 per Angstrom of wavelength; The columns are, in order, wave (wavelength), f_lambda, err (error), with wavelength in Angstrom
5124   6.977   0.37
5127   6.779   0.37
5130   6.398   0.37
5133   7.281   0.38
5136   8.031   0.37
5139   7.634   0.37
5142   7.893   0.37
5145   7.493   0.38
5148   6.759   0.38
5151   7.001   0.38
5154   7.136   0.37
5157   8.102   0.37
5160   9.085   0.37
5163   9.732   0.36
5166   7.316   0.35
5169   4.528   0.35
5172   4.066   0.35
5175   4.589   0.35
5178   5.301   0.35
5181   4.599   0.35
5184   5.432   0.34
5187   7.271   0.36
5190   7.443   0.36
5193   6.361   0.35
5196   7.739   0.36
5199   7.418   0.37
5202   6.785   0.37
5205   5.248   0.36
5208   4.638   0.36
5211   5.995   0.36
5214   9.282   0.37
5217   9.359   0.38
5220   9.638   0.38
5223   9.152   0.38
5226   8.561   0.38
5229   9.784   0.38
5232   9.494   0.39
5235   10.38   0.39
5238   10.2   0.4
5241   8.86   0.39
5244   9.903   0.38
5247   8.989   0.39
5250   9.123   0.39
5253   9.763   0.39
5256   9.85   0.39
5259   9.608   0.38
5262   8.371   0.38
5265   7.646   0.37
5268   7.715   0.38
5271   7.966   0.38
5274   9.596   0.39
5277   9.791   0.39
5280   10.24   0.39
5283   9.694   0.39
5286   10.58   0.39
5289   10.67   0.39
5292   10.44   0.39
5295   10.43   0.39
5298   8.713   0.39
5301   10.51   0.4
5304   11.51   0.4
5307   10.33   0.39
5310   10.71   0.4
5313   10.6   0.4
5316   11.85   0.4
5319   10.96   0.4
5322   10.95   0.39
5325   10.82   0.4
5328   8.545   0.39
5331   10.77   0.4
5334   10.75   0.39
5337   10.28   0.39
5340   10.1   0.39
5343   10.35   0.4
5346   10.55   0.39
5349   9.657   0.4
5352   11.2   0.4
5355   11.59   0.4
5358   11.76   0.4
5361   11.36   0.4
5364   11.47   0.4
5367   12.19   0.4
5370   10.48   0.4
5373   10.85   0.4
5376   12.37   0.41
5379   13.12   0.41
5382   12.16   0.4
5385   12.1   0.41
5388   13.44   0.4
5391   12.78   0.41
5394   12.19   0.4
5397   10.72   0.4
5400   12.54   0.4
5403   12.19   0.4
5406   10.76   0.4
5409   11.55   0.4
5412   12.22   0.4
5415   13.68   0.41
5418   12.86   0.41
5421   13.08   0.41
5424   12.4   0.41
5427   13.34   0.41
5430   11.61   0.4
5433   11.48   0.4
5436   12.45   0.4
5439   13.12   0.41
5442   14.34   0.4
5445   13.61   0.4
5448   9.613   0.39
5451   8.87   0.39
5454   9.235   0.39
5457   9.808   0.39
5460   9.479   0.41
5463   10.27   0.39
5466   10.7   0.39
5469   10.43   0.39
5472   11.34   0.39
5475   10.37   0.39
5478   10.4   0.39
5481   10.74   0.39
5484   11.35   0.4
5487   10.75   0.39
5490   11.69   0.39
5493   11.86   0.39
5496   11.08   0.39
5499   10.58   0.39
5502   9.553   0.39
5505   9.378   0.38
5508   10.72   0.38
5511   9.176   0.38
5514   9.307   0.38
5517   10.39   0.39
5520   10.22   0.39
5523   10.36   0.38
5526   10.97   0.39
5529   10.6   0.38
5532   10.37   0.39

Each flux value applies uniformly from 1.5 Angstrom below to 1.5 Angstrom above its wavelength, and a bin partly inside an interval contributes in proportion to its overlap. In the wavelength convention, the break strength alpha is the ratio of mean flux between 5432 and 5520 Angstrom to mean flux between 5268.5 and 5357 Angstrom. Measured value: 1.0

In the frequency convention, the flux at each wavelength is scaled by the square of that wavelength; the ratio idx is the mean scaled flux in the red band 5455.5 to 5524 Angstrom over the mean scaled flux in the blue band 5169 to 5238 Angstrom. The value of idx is 1.61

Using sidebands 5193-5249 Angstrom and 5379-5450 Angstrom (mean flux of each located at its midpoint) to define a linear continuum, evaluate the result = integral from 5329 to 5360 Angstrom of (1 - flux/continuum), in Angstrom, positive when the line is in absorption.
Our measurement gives 0.7 Angstrom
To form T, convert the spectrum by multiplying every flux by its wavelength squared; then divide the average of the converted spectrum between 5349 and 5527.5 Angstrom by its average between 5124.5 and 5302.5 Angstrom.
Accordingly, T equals 1.52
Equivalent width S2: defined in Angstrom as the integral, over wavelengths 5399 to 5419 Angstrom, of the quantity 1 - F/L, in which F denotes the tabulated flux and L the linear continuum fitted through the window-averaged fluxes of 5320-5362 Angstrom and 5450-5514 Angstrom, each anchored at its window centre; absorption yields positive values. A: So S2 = -3.33 Angstrom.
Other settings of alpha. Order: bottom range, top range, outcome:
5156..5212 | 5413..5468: 1.82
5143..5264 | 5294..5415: 1.45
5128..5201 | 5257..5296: 1.38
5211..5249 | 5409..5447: 1.37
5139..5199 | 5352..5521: 1.68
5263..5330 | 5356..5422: 1.21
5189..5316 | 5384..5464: 1.31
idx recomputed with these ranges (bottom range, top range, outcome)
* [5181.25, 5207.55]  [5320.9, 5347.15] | 1.67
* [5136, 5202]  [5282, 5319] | 1.62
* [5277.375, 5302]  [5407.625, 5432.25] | 1.30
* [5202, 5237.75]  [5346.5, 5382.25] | 1.45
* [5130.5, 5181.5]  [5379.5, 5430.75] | 1.97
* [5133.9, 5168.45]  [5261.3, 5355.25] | 1.39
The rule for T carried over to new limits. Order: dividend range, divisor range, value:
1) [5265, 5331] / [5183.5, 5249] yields 1.28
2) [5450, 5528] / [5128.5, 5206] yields 1.72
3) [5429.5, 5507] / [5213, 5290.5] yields 1.26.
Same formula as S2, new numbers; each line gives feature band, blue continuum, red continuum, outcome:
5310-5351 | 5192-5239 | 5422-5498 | -3.9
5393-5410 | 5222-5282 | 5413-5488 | -1.2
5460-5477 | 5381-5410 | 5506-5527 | 0.6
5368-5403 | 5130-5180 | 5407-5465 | -3.9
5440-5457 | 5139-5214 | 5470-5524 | -2.0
